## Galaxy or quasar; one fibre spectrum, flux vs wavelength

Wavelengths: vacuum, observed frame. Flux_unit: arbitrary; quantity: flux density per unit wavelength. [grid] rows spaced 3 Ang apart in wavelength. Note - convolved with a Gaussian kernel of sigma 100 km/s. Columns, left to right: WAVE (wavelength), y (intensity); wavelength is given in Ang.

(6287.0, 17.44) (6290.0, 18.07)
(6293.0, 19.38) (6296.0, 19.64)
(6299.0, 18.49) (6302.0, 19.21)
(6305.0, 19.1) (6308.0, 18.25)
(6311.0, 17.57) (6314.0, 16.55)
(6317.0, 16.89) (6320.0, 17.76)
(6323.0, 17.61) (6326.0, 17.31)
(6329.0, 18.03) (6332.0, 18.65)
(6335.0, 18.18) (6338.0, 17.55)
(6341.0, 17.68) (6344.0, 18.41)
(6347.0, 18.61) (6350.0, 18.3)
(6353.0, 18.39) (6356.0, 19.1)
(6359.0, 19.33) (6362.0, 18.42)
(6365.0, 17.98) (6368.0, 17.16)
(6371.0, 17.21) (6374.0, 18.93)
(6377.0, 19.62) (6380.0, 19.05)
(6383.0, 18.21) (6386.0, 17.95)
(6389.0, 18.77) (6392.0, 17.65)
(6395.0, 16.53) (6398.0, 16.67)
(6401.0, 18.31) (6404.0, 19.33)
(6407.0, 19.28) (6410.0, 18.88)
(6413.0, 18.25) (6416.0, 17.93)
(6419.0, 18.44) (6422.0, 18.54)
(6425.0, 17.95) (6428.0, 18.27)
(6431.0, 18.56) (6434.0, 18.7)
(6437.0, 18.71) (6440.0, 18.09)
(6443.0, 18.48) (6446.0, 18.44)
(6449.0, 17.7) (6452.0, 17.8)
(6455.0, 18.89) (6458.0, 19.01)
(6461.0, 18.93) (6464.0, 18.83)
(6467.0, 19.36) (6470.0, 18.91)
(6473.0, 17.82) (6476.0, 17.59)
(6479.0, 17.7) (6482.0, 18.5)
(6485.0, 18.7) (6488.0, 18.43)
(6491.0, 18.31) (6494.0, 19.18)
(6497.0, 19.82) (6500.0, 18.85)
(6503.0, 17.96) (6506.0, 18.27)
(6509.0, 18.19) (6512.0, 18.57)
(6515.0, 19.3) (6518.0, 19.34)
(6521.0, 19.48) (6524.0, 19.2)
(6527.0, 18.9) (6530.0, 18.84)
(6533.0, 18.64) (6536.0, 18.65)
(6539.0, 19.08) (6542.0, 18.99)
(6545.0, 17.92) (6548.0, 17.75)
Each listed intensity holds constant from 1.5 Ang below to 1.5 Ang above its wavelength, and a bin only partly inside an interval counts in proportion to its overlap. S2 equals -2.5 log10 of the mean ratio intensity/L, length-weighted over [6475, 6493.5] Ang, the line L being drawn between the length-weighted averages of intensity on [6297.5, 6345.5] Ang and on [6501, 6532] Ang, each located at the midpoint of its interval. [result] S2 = 0.02 mag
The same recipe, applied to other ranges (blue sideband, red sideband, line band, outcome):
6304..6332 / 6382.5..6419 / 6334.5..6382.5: -0.027 mag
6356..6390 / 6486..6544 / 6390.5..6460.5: 0.018 mag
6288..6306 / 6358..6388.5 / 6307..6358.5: 0.043 mag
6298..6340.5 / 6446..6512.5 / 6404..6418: -0.023 mag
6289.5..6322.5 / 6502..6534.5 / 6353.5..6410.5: 0.007 mag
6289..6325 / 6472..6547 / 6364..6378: 0.012 mag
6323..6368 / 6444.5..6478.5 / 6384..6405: 0.028 mag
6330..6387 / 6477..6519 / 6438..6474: 0.001 mag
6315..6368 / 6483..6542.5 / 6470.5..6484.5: 0.038 mag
